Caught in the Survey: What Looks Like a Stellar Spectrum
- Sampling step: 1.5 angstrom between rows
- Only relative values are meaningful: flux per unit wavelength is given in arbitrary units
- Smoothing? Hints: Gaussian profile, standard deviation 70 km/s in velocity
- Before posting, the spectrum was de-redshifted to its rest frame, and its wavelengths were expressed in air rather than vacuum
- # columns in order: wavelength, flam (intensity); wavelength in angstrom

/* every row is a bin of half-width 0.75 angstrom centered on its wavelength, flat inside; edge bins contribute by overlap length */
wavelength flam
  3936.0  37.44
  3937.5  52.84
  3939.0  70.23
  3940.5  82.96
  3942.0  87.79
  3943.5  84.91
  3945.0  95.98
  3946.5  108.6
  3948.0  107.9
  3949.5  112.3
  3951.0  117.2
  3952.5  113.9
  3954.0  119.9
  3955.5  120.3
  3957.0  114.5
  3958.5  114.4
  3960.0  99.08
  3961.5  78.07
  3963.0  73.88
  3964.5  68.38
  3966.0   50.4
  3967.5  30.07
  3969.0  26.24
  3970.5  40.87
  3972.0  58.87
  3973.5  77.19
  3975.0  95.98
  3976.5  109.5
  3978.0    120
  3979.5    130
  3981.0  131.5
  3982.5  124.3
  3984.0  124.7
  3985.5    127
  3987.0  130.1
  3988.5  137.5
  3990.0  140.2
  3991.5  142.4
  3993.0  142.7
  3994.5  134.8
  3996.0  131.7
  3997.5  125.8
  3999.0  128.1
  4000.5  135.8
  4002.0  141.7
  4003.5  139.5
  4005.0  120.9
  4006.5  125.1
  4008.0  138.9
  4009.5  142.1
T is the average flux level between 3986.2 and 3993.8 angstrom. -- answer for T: 138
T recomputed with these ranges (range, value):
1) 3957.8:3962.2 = 97.2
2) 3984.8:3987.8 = 129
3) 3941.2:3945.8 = 89.7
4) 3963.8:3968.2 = 49.6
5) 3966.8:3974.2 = 46.6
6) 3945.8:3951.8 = 112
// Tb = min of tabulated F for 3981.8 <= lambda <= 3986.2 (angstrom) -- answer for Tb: 124.3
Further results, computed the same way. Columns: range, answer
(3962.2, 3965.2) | 68.38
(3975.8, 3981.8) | 109.5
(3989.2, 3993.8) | 140.2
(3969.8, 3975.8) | 40.87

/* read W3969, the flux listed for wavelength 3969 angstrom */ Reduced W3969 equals 26.24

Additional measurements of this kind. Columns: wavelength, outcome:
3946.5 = 108.6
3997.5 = 125.8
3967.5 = 30.07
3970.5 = 40.87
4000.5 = 135.8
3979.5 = 130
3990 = 140.2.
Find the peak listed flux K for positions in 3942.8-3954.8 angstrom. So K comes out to 119.9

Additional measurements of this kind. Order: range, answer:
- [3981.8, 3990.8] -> 140.2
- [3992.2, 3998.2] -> 142.7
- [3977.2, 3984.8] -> 131.5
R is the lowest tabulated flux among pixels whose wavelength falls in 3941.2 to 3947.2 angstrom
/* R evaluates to 84.91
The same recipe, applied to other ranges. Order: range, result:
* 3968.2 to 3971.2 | 26.24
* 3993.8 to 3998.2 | 125.8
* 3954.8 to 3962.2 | 78.07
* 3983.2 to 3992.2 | 124.7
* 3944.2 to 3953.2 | 95.98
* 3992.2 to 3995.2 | 134.8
